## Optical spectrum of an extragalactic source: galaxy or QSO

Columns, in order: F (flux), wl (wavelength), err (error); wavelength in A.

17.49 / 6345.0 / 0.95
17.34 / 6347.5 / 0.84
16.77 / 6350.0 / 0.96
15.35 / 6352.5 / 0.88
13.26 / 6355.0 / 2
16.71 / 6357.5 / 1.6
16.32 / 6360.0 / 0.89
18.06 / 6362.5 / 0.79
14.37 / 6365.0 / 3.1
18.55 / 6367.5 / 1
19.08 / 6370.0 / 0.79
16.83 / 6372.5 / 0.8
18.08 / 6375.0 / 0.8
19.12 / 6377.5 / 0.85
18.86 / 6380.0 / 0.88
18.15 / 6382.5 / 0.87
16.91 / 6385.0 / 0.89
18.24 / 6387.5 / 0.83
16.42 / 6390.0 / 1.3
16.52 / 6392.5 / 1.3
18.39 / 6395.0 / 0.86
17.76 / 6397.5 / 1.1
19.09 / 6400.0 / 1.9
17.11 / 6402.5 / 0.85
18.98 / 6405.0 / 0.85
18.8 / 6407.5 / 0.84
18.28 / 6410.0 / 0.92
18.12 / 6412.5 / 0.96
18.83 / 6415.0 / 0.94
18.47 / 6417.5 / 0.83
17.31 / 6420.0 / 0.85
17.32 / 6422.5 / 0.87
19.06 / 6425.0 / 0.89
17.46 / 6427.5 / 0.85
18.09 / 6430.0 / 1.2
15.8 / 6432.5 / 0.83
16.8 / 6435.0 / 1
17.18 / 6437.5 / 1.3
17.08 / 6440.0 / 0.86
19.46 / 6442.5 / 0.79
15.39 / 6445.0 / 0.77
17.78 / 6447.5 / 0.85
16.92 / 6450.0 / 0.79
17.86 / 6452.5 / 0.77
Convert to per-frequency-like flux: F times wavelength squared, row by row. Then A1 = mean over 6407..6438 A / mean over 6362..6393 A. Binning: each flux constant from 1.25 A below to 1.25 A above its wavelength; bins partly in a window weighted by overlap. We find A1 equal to 1.02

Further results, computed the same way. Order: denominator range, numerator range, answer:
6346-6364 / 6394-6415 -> 1.15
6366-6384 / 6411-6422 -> 1.00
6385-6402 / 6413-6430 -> 1.03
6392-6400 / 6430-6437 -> 0.95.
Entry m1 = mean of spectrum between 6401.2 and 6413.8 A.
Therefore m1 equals 18.3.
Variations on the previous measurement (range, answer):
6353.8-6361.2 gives 15.4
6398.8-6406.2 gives 18.4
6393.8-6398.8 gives 18.1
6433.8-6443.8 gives 17.6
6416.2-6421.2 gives 17.9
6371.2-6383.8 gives 18.2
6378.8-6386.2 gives 18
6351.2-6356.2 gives 14.3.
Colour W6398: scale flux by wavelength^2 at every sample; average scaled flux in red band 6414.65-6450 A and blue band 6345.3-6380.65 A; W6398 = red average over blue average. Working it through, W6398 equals 1.1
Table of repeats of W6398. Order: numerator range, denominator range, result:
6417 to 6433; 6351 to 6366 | 1.15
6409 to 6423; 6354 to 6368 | 1.14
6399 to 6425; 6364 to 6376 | 1.06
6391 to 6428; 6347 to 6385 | 1.07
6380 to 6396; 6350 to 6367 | 1.11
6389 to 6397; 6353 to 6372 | 1.05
